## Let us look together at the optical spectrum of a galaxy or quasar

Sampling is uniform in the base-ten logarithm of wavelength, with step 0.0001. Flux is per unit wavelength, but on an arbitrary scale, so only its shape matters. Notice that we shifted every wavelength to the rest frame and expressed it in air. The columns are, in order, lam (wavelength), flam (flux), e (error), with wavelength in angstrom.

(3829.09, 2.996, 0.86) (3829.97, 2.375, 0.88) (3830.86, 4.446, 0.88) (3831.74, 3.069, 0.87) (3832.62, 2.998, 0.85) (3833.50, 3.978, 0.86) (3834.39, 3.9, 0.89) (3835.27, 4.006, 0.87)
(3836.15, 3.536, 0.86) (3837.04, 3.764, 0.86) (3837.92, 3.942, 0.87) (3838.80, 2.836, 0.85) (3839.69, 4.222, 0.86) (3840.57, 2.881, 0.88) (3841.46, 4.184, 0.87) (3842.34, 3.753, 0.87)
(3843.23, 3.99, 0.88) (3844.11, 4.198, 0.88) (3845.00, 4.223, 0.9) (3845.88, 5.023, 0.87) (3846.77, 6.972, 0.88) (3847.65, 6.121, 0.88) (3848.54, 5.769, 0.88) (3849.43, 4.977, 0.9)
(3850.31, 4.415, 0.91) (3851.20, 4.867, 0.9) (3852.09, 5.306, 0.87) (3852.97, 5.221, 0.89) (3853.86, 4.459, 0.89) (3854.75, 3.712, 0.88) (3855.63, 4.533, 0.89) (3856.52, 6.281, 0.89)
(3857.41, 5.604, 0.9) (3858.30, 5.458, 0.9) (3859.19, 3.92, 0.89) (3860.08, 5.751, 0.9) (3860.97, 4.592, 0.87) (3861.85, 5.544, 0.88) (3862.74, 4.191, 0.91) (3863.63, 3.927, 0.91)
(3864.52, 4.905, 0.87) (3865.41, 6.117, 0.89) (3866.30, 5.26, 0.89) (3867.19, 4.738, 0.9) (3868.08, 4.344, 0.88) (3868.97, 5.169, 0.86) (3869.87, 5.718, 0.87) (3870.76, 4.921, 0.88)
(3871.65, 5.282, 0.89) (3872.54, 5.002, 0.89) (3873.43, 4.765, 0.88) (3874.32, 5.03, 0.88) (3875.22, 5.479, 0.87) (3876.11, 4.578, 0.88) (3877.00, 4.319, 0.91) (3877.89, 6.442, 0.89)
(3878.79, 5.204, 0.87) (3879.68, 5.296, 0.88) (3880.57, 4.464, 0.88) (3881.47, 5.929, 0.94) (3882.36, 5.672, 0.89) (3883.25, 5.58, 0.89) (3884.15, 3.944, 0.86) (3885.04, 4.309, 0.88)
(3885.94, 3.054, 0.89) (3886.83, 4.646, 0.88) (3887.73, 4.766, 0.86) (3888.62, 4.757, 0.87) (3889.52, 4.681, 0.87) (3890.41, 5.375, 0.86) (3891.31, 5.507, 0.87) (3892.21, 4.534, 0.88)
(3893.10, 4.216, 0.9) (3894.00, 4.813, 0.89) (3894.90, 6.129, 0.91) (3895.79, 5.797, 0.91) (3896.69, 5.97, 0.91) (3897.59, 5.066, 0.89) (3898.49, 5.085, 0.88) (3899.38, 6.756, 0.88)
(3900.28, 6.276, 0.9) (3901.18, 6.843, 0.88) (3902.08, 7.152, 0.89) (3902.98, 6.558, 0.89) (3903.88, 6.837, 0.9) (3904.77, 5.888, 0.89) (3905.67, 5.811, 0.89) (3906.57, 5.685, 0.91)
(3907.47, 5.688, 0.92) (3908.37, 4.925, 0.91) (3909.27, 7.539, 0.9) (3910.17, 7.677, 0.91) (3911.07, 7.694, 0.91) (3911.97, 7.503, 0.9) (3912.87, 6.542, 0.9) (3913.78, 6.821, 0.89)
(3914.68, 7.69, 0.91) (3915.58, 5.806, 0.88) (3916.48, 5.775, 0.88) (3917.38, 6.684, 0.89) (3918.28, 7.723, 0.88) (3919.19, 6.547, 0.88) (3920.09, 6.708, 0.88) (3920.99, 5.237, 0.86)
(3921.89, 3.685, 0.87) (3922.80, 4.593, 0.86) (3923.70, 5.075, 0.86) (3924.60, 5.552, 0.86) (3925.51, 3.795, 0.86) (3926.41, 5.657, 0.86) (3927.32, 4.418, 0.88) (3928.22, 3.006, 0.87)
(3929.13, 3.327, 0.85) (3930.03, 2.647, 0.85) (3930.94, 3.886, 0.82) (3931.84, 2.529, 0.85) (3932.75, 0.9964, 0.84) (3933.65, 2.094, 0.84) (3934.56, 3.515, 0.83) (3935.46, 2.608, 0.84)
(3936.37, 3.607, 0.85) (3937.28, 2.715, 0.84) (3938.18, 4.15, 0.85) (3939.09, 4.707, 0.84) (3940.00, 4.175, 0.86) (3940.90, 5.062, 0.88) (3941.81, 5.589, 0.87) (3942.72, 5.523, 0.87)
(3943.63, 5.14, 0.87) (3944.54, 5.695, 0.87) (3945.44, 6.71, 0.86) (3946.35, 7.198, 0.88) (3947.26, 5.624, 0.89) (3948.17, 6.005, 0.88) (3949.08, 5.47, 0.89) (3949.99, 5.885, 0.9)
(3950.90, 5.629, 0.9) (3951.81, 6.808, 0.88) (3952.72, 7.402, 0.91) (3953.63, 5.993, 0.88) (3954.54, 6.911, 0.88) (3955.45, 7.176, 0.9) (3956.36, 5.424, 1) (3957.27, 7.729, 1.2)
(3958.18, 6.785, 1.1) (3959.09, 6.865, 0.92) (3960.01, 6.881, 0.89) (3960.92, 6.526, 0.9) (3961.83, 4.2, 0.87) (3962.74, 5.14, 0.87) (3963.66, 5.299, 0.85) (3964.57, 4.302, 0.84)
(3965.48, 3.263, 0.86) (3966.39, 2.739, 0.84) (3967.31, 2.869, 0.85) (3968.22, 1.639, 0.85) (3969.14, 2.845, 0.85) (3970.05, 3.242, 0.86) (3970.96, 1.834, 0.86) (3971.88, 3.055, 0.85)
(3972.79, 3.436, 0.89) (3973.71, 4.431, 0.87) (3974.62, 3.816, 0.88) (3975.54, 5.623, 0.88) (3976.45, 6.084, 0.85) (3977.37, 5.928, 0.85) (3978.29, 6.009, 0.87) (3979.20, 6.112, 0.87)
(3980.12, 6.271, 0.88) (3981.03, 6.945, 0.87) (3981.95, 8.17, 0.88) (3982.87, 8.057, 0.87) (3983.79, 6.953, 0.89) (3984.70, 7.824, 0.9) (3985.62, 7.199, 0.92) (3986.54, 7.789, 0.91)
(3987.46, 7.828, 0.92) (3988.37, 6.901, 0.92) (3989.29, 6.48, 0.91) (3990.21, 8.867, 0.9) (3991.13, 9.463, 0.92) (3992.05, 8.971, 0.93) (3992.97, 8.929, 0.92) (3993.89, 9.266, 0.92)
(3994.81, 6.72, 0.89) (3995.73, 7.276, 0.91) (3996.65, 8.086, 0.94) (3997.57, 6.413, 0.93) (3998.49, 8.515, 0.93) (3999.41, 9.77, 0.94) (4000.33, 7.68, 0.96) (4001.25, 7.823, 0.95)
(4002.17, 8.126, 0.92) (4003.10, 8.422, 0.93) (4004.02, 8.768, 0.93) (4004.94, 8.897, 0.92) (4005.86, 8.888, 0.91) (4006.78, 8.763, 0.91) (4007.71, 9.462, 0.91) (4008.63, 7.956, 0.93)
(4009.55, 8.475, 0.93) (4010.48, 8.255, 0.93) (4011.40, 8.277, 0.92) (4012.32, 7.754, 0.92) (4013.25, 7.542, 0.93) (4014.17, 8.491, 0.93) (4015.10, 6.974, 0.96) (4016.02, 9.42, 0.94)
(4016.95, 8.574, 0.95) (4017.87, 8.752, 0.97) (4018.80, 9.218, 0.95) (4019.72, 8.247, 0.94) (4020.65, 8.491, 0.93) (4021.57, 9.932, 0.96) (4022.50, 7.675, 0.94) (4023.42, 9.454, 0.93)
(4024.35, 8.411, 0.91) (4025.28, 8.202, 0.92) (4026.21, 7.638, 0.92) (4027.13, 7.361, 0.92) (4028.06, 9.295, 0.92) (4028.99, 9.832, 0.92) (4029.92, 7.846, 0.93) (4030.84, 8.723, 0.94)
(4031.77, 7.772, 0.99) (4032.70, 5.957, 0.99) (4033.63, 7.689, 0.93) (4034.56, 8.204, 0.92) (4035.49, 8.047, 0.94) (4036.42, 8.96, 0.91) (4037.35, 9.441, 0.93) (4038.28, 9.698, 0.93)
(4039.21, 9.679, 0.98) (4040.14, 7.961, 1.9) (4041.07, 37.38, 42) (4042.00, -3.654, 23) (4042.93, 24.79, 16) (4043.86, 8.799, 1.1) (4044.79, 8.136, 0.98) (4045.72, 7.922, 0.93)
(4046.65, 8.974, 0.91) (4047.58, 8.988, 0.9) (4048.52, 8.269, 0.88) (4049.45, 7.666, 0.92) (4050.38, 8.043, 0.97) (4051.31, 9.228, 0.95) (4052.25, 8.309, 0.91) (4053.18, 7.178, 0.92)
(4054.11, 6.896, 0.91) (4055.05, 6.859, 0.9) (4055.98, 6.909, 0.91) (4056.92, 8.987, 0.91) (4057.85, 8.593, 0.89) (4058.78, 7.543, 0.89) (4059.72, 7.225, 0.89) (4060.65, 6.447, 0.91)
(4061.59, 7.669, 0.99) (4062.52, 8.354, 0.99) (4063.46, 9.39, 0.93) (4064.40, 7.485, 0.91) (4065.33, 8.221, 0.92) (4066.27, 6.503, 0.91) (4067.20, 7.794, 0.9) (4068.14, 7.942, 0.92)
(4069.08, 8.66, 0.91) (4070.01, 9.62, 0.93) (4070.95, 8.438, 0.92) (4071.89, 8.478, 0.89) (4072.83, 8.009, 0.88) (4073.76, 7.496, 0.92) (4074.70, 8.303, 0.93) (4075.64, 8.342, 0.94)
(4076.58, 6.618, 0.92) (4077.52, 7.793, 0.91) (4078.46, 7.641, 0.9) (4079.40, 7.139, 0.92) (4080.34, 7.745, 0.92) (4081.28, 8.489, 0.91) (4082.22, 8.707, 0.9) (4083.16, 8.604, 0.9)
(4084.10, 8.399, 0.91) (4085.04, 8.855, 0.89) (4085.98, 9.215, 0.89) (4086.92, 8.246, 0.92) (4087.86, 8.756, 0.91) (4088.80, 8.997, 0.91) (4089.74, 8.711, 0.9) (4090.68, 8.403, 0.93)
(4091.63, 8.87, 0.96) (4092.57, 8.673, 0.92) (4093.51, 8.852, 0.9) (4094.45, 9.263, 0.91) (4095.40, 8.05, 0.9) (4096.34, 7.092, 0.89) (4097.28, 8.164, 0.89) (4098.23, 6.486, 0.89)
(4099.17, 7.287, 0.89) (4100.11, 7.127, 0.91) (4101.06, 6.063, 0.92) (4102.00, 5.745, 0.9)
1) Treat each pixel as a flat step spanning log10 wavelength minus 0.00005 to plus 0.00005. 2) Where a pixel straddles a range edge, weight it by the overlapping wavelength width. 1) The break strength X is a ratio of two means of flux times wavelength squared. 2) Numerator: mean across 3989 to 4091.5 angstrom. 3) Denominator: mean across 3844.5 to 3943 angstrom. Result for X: 1.8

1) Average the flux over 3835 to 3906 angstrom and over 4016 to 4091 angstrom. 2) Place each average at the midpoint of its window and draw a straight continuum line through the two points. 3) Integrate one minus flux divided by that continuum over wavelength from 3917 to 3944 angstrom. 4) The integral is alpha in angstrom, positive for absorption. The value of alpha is 8.0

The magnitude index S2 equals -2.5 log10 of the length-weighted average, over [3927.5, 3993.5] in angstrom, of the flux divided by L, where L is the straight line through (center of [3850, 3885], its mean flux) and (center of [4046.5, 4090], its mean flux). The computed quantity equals 0.205 mag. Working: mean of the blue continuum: 5.02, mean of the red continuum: 8.09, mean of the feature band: 5.37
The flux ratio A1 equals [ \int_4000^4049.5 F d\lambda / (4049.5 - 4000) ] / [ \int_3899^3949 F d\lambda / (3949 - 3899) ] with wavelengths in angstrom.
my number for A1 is 1.7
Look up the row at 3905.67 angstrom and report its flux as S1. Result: 5.811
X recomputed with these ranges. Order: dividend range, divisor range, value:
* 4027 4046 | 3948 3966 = 1.75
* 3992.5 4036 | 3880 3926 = 1.54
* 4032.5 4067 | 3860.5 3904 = 1.88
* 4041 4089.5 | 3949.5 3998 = 1.46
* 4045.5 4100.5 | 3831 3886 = 1.91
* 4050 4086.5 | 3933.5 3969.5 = 1.65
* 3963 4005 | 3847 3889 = 1.36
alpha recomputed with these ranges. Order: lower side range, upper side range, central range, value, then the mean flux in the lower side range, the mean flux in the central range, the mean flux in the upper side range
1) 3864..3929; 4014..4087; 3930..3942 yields 5.49 angstrom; 5.5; 3.43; 8.65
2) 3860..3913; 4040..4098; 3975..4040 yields -4.05 angstrom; 5.43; 8.07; 8.69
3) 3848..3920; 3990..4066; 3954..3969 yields 4.17 angstrom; 5.48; 5.19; 8.7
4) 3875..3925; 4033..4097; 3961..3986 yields 7.48 angstrom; 5.7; 4.96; 8.71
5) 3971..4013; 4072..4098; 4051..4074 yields 0.36 angstrom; 7.39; 7.93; 8.26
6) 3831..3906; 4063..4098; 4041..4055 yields -3.37 angstrom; 4.94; 9.59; 8.26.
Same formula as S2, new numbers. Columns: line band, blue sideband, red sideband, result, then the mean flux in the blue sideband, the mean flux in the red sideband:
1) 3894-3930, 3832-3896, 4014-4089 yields -0.027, 4.77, 8.66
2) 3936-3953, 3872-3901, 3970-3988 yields 0.040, 5.12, 5.9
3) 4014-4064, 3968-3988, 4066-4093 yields -0.236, 5.56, 8.27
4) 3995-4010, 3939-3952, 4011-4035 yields -0.095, 5.69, 8.3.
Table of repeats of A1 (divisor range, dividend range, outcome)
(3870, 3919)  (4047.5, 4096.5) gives 1.43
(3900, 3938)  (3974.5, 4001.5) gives 1.42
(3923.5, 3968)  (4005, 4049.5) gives 1.87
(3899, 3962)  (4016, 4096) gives 1.56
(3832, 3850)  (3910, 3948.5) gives 1.18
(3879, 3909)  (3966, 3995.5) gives 1.12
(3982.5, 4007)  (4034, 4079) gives 1.09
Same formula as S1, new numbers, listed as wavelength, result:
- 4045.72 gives 7.922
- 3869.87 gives 5.718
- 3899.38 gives 6.756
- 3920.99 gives 5.237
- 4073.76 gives 7.496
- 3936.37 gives 3.607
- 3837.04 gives 3.764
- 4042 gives -3.654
